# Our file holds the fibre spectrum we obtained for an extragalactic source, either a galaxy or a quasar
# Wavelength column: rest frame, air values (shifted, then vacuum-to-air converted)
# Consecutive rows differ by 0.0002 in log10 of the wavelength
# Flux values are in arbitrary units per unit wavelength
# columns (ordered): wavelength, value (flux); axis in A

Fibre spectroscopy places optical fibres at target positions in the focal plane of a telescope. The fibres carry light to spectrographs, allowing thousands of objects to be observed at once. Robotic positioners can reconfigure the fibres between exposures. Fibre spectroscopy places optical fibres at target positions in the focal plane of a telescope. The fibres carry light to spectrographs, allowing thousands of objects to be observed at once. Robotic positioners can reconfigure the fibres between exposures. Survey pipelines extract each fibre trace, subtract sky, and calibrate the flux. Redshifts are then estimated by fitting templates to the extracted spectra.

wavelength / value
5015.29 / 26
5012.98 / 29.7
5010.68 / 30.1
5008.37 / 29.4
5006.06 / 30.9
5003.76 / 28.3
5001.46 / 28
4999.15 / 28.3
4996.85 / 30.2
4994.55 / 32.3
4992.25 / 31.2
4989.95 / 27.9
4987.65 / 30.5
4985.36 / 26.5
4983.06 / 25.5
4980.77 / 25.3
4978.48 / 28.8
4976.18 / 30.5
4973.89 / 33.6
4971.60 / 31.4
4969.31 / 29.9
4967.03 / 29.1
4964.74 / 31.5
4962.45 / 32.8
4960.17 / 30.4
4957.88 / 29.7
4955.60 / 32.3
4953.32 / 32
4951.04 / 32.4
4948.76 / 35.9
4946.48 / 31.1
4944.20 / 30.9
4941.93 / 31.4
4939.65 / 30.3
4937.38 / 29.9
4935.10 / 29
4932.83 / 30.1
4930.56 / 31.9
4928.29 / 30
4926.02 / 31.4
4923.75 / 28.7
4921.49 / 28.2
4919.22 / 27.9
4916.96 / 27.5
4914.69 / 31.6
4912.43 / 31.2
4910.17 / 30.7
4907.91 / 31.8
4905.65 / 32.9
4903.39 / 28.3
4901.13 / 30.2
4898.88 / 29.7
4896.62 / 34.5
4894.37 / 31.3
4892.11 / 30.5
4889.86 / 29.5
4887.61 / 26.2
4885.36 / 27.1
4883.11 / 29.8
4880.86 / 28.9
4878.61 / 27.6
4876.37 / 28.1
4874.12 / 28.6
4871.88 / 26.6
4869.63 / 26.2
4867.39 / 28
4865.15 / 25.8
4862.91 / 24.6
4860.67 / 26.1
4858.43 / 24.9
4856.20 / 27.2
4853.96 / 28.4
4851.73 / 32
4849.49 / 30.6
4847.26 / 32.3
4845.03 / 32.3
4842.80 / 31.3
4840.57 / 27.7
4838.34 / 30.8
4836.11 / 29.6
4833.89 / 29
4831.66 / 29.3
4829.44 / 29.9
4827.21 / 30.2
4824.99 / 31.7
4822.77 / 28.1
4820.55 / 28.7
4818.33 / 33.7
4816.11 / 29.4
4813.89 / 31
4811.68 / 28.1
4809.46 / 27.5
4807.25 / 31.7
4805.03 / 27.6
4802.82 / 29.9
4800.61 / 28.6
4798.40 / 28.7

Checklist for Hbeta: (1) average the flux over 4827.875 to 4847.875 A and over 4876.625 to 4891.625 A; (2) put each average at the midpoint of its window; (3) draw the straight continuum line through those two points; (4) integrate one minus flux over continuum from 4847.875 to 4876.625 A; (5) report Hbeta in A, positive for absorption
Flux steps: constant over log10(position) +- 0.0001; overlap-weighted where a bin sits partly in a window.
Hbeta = 1.6 A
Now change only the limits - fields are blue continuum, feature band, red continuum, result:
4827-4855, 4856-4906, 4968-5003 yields 2.8 A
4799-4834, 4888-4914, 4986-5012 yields -1.0 A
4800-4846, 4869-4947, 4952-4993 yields 0.4 A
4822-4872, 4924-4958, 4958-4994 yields -2.0 A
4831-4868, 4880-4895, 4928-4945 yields 0.3 A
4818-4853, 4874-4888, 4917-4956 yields 1.1 A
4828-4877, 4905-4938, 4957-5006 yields -1.1 A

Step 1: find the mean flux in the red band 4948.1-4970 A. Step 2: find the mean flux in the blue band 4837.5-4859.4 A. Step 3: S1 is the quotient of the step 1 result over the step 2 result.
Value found 1.1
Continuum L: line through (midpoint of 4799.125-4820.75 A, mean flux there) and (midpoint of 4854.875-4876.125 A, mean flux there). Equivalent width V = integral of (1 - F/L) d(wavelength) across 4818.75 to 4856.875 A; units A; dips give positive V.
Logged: -2.7 A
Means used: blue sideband 29.6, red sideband 26.5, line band 30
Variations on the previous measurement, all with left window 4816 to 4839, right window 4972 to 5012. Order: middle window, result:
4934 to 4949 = -0.7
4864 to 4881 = 1.4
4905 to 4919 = -0.5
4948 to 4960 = -1.1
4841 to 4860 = 0.2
